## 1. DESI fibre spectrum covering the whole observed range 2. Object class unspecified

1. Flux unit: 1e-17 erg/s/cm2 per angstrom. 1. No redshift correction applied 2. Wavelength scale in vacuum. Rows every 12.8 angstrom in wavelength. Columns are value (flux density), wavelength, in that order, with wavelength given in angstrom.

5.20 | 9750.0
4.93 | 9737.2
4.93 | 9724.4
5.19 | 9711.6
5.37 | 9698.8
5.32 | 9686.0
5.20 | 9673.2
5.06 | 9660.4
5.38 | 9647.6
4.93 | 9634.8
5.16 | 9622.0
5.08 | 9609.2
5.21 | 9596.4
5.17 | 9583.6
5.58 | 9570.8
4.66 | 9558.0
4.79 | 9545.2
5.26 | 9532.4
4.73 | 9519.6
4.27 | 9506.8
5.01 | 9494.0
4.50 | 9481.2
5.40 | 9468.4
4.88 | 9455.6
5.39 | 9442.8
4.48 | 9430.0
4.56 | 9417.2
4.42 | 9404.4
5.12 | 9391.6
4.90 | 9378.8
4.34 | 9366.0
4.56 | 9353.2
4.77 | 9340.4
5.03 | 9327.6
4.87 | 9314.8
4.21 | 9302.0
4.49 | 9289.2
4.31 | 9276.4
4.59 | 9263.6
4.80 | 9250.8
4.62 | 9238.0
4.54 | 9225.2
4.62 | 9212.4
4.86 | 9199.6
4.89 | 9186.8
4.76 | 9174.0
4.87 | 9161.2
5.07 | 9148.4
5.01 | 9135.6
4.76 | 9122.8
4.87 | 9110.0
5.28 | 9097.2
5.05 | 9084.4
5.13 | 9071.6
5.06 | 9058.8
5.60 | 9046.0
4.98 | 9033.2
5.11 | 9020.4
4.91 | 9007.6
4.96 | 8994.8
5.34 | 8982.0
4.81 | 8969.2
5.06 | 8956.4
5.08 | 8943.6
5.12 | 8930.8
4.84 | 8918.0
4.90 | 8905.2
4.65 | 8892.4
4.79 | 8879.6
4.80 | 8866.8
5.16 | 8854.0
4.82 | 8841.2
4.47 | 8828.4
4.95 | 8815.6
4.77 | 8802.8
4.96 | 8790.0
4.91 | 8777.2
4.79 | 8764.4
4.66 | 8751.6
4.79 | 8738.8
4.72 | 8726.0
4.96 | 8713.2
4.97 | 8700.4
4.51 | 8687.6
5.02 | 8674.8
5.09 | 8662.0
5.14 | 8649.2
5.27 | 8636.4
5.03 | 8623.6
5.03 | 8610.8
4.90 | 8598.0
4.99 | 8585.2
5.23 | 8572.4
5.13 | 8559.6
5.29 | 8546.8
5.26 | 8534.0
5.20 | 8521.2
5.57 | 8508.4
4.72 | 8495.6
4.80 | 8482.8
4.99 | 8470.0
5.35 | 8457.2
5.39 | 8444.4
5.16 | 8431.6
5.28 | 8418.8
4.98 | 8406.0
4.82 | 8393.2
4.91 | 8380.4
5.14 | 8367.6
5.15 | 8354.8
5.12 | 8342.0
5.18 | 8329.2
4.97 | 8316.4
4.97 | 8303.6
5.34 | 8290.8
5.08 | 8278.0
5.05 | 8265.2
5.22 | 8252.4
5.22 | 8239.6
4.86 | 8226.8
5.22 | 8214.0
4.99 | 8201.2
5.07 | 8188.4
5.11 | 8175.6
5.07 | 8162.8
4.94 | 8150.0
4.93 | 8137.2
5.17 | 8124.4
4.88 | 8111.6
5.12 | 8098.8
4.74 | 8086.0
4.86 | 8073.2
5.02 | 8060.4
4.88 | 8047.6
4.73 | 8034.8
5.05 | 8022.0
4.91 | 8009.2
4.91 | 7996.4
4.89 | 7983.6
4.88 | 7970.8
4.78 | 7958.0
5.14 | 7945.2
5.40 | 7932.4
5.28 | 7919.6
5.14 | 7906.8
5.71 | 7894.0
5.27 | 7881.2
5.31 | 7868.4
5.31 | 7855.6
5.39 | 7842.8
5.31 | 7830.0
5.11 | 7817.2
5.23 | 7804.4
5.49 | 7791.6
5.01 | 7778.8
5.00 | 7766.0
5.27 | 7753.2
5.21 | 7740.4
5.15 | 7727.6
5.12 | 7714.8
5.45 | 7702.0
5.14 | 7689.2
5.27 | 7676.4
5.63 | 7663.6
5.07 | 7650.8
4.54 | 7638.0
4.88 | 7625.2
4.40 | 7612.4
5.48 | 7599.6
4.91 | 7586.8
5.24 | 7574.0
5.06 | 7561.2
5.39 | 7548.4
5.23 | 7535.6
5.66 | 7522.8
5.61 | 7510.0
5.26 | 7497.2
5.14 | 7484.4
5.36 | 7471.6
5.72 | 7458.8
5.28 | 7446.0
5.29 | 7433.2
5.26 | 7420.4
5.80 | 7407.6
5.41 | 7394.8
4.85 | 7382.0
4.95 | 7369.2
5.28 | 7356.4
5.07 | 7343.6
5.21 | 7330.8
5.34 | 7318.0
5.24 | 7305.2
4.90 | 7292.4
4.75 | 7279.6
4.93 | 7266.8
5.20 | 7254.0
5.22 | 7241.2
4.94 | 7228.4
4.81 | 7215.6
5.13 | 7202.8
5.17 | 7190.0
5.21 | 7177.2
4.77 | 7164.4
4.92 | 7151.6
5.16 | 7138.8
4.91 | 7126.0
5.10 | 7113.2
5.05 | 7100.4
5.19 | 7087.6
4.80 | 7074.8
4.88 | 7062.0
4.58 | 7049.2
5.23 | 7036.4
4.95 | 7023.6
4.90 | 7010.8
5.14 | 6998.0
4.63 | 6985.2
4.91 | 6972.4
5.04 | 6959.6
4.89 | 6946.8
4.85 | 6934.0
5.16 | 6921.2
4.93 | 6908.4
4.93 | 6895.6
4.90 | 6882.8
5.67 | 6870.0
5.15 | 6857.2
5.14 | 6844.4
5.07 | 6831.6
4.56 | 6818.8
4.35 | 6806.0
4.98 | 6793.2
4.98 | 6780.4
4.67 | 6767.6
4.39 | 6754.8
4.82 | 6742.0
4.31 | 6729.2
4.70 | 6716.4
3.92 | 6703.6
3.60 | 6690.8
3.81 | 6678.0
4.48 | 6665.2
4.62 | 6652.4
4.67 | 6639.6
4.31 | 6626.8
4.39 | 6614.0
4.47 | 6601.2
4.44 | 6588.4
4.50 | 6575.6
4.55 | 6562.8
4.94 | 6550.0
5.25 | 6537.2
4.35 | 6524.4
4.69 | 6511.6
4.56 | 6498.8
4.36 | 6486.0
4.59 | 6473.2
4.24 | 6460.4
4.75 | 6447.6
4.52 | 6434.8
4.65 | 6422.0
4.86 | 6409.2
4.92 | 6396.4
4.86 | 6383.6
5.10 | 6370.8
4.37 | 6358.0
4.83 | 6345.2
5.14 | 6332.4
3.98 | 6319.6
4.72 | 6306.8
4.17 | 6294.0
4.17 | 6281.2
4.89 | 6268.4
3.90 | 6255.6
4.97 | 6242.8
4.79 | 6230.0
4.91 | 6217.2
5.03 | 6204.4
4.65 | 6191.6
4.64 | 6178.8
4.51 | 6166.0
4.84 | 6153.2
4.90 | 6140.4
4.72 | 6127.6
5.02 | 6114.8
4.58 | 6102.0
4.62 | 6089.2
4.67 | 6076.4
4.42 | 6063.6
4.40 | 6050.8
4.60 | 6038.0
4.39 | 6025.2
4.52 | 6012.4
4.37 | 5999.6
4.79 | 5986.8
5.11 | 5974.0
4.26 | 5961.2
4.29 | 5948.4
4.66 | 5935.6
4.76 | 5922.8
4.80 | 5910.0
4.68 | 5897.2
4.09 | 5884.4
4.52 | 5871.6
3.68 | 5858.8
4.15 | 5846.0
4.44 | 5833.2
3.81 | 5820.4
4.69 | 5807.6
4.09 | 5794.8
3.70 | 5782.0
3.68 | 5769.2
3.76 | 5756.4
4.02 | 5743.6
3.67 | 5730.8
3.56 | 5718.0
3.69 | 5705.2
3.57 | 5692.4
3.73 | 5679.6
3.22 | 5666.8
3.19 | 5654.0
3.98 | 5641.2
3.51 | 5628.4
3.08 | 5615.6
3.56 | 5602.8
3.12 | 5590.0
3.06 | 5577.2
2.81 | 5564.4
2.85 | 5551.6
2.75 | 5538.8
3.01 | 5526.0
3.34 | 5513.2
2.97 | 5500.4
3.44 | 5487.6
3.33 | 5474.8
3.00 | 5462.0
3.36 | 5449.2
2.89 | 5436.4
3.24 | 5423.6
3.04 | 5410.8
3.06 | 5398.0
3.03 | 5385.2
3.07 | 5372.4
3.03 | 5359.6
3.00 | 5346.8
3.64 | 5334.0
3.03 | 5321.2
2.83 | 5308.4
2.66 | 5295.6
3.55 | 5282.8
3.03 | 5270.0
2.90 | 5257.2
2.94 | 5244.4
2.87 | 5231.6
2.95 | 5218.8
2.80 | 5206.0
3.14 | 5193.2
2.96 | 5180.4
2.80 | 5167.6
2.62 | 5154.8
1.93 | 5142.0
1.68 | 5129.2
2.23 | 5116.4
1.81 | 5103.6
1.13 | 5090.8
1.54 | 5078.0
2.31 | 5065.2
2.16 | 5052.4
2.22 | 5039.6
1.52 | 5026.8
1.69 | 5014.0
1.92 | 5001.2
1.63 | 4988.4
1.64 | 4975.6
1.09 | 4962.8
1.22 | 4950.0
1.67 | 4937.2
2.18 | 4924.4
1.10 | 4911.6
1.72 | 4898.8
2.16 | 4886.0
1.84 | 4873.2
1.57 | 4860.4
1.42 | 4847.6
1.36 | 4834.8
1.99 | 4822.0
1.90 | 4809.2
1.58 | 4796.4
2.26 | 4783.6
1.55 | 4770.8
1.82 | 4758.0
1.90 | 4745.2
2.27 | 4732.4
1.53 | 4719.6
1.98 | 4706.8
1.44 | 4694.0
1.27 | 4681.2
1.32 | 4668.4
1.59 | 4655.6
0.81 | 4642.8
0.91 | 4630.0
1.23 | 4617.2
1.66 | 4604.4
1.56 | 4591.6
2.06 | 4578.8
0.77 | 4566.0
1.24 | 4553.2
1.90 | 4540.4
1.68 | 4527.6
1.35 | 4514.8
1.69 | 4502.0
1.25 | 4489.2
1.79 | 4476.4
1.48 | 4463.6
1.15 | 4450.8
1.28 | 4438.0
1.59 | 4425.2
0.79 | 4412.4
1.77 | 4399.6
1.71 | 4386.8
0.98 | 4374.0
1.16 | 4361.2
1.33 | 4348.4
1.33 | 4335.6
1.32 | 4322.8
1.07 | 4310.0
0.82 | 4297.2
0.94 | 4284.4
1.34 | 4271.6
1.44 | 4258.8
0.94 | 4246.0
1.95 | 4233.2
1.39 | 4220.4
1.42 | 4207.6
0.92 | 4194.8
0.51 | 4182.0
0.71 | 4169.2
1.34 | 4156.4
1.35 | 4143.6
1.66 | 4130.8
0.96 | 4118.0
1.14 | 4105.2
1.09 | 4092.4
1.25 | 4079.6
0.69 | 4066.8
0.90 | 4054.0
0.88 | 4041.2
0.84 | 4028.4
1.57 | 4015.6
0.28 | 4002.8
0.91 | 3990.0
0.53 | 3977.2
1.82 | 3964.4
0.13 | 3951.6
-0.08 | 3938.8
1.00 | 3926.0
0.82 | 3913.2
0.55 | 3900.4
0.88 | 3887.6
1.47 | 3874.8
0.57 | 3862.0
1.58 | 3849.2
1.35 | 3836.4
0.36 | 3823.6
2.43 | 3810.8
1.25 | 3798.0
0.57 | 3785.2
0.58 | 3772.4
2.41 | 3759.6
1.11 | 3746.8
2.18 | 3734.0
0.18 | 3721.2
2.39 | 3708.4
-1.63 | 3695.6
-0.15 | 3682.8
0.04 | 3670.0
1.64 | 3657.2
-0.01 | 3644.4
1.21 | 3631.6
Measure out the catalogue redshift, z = 0.29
